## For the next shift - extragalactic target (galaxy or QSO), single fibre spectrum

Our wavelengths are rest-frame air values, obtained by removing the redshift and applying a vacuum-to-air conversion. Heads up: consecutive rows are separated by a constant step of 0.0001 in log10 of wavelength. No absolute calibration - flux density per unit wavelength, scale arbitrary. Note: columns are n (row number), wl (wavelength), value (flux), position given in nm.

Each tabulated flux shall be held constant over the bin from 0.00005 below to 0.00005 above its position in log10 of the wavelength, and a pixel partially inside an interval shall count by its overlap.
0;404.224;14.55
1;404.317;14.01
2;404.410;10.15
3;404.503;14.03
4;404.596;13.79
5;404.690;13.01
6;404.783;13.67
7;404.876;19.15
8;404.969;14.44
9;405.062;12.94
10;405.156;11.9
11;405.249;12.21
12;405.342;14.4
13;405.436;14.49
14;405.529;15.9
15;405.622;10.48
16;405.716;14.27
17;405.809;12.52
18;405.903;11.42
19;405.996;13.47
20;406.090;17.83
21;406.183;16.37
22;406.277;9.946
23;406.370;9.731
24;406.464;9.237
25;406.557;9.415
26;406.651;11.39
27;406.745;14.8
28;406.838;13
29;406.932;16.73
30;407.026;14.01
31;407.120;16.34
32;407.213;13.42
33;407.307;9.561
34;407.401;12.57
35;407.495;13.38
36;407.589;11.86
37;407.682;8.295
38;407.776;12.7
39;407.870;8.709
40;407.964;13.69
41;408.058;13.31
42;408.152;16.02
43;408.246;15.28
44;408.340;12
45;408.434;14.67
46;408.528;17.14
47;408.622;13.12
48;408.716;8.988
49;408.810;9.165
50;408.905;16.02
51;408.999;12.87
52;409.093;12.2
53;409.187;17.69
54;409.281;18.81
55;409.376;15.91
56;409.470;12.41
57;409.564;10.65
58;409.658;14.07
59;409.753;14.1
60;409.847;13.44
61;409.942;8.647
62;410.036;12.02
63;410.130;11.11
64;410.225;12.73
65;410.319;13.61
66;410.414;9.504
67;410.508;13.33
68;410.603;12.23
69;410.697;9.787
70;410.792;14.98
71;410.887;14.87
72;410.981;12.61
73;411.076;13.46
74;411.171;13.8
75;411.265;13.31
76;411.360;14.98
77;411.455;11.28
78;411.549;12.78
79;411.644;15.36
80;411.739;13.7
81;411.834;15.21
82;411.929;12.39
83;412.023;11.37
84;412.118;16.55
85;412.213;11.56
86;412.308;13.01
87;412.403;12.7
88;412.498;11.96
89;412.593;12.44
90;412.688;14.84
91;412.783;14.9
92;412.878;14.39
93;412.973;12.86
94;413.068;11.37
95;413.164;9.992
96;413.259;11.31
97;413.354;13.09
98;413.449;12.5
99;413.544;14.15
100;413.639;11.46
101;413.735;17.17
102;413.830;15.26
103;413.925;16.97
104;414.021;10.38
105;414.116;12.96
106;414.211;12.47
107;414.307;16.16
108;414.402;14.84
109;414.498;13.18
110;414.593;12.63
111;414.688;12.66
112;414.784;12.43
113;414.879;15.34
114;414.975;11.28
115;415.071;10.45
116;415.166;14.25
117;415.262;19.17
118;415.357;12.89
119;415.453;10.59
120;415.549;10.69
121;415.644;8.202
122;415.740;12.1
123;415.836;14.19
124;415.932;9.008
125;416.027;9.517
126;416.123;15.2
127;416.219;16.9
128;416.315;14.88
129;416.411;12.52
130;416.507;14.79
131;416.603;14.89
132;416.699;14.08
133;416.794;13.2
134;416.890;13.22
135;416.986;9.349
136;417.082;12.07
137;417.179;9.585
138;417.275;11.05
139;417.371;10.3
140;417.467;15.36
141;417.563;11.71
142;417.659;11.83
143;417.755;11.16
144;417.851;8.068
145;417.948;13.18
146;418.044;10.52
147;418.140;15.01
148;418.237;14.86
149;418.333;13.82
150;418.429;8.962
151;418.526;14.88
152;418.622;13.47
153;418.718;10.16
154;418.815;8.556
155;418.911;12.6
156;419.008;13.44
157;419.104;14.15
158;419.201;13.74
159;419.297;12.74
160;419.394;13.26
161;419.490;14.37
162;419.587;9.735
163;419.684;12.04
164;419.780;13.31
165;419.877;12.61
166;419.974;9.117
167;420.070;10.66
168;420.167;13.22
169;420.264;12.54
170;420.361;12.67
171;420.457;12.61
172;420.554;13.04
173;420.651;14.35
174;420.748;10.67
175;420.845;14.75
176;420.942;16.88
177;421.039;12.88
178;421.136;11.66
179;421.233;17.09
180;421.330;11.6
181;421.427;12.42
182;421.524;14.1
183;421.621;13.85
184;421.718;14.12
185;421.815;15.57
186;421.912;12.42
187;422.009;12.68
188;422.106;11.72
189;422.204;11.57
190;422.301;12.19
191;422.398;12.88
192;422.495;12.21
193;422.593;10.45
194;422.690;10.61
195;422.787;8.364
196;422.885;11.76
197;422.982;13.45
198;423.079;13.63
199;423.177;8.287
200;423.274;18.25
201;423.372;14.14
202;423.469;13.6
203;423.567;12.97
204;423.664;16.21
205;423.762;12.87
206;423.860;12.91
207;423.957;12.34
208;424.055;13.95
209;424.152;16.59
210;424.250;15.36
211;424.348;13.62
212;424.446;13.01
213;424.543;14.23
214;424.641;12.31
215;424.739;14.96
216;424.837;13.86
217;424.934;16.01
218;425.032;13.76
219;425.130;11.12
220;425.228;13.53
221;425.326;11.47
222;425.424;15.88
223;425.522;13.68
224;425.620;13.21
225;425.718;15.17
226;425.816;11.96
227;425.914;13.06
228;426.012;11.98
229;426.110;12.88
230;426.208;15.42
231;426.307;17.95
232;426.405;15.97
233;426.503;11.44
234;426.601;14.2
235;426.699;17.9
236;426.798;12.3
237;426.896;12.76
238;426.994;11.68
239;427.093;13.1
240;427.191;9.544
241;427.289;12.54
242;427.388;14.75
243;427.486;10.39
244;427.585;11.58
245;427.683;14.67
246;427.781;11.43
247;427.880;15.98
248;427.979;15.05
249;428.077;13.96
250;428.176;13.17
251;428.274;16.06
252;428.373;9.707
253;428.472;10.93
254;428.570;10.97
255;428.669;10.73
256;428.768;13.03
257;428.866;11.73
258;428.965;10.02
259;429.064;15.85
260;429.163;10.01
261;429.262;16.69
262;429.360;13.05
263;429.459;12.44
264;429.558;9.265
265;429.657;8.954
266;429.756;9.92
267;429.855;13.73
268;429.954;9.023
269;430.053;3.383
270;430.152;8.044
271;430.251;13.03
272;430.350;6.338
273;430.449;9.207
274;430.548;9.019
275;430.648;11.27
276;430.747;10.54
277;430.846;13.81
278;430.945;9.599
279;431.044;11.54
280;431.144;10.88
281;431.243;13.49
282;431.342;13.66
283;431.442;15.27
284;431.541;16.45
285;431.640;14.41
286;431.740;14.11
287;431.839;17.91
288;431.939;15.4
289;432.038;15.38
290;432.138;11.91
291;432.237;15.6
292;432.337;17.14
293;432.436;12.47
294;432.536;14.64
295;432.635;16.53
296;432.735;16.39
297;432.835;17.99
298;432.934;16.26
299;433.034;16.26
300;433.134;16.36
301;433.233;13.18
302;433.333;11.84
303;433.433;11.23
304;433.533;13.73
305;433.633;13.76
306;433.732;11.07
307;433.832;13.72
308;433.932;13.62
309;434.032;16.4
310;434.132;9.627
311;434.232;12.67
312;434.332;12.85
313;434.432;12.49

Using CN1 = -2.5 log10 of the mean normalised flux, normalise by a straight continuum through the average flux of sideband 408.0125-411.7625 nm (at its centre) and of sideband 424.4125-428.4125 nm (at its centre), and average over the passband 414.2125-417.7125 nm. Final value 0.05 mag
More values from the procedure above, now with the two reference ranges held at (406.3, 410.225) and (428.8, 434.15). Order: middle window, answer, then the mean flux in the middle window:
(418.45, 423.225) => 0.03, 12.5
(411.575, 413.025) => -0.05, 13.5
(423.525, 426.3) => -0.08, 13.8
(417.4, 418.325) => 0.04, 12.4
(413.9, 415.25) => -0.04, 13.4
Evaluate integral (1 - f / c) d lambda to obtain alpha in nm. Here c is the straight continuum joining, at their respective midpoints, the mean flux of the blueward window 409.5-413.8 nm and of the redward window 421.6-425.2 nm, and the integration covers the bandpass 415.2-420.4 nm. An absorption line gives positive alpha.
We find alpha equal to 0.259 nm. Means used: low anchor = 12.9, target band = 12.4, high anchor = 13.2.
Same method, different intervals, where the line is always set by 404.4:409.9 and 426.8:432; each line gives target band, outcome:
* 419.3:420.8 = 0.04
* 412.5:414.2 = -0.04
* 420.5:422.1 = -0.13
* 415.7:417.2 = -0.01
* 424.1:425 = -0.15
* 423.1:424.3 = -0.15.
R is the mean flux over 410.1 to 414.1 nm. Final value 13.1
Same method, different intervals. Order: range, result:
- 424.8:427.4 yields 13.6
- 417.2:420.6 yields 12.2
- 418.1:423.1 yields 12.7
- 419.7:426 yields 13.1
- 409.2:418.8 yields 12.9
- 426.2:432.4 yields 12.6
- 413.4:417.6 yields 13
